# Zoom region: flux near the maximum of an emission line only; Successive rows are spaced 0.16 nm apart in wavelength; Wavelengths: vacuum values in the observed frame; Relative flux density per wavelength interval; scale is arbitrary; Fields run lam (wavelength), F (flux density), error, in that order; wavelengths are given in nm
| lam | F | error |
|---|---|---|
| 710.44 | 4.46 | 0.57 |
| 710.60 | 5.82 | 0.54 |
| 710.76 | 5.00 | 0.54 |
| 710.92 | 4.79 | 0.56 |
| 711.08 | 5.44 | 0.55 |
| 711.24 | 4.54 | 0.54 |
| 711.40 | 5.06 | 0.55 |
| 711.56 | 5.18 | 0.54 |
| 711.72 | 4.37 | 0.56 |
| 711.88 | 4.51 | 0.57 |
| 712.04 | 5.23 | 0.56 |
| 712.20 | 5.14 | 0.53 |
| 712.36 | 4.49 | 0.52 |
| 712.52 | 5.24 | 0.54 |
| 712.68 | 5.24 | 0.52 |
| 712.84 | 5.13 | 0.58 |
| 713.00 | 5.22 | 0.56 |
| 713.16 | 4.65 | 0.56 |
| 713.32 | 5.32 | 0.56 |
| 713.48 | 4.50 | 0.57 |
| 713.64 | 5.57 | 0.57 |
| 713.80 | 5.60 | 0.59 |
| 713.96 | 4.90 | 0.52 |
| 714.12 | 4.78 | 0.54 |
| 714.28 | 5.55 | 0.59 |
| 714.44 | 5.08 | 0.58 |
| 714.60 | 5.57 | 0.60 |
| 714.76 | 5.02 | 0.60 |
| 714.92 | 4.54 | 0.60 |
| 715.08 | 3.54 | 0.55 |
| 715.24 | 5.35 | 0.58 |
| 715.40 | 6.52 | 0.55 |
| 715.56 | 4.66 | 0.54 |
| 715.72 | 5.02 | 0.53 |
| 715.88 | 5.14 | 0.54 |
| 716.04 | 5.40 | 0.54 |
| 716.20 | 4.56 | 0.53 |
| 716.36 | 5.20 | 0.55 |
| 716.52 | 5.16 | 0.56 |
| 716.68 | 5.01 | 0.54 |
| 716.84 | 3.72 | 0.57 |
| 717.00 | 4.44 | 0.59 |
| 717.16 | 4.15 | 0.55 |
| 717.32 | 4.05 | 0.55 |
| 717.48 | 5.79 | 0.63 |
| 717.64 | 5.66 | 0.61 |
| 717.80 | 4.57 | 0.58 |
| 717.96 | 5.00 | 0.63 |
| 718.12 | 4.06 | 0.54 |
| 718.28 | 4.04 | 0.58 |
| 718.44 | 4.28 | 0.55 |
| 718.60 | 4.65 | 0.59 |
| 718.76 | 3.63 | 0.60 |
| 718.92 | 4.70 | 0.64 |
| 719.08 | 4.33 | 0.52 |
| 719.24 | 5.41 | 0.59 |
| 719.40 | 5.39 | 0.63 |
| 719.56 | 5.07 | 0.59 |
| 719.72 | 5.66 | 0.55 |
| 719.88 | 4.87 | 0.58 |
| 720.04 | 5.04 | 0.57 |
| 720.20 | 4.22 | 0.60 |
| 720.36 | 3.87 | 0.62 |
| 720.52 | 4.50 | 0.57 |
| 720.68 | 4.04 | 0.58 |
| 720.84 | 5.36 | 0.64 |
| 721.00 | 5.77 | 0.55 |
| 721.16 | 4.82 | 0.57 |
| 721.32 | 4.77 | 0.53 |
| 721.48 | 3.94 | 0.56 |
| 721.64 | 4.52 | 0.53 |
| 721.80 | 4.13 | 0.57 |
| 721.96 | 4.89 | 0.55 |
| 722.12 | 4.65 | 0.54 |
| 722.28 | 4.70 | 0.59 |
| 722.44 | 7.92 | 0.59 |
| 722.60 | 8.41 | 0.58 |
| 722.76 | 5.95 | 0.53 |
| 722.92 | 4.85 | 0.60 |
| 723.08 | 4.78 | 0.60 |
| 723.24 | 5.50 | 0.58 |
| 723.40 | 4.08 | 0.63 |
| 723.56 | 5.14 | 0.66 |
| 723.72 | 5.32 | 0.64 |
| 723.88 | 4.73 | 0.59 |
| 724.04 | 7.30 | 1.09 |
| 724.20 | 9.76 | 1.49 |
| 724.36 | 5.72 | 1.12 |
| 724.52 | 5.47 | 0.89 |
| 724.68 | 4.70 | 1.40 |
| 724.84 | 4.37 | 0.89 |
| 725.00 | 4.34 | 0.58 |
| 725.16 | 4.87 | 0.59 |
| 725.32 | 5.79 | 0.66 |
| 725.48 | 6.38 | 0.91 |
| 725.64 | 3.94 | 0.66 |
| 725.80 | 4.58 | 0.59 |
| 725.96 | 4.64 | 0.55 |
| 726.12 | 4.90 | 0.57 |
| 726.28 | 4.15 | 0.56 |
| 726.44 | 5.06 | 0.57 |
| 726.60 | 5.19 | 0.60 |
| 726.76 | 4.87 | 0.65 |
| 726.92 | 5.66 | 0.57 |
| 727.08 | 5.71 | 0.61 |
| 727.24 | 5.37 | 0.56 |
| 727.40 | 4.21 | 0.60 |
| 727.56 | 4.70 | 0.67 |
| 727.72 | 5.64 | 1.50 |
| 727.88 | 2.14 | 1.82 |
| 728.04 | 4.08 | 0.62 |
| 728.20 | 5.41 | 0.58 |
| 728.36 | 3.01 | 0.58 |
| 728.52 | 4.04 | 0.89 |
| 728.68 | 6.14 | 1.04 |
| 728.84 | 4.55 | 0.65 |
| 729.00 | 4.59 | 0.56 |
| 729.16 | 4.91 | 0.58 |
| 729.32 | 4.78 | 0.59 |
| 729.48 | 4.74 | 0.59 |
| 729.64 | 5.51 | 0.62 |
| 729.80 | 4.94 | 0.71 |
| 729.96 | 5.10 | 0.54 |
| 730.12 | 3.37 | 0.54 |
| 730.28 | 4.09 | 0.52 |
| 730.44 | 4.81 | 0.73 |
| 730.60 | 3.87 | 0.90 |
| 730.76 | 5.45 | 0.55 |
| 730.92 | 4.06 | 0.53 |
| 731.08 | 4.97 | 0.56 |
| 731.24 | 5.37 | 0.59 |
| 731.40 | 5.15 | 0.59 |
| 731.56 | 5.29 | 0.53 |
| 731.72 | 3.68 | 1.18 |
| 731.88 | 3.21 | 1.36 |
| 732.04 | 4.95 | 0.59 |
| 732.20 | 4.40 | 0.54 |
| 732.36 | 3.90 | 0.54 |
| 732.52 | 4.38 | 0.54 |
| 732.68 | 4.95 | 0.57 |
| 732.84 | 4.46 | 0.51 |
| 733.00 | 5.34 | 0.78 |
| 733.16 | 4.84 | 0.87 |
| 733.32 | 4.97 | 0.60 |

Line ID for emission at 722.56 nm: [S II] 6716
